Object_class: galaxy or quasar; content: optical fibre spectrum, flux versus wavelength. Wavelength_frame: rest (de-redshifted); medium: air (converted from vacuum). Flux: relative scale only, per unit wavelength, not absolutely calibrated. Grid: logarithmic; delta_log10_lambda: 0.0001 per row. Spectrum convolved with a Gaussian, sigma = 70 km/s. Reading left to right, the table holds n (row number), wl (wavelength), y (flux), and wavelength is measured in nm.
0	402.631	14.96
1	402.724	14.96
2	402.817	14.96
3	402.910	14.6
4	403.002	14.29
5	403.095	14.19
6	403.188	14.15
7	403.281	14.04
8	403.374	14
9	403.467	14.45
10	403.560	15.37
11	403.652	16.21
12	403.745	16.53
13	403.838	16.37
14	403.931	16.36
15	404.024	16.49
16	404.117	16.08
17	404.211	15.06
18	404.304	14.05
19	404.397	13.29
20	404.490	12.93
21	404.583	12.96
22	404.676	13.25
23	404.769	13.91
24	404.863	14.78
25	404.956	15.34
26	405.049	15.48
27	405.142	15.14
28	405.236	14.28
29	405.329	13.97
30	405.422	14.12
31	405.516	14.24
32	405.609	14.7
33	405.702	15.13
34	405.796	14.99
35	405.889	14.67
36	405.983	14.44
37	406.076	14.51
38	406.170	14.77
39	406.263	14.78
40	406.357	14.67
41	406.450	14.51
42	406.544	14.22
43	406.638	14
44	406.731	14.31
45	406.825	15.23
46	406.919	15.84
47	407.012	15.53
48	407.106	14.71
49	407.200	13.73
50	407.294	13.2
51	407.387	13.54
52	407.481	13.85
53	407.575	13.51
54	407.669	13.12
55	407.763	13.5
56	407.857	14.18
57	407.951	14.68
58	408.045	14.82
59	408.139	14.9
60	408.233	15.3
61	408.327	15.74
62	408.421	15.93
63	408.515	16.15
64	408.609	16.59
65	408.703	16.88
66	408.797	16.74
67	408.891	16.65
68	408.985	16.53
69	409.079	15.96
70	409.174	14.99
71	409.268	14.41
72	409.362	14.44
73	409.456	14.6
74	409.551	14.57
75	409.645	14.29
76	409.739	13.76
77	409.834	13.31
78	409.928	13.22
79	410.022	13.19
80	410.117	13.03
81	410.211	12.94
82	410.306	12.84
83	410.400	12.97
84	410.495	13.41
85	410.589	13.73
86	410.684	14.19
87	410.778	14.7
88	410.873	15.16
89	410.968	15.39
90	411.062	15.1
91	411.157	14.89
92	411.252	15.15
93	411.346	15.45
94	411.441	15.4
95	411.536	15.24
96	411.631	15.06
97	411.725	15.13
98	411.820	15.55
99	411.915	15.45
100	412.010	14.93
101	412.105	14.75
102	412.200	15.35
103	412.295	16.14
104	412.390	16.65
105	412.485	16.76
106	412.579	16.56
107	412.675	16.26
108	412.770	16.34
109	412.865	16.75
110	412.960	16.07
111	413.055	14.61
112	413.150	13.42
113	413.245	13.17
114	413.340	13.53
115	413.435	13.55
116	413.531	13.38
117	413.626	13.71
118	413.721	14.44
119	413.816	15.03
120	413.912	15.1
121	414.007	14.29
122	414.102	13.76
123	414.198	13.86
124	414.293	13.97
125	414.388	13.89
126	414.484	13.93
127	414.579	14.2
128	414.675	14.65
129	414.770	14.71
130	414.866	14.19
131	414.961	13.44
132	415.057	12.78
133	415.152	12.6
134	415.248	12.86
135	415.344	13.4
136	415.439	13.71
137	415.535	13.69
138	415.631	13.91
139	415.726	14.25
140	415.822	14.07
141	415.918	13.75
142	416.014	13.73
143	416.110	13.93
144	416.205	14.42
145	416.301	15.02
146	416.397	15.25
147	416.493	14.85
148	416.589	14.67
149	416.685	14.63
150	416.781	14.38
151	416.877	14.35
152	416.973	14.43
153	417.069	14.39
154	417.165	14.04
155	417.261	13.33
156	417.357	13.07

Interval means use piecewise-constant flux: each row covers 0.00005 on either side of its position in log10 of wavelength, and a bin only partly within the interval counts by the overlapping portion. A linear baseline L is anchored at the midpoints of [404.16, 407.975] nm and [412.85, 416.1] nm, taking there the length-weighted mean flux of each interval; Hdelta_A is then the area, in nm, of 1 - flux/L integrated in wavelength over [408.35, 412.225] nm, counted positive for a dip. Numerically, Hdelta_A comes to -0.19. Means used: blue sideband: 14.3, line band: 14.8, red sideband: 14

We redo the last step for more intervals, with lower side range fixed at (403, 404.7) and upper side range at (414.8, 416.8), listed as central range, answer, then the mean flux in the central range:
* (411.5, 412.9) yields -0.16 nm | 15.8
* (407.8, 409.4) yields -0.12 nm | 15.6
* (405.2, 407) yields 0.00 nm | 14.6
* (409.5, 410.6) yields 0.07 nm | 13.4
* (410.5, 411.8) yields -0.06 nm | 14.9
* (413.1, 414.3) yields 0.01 nm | 13.9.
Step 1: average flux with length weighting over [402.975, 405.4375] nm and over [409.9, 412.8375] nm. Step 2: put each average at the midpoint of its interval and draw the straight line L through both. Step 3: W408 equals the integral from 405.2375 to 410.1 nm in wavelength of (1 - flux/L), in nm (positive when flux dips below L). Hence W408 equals 0.038 nm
